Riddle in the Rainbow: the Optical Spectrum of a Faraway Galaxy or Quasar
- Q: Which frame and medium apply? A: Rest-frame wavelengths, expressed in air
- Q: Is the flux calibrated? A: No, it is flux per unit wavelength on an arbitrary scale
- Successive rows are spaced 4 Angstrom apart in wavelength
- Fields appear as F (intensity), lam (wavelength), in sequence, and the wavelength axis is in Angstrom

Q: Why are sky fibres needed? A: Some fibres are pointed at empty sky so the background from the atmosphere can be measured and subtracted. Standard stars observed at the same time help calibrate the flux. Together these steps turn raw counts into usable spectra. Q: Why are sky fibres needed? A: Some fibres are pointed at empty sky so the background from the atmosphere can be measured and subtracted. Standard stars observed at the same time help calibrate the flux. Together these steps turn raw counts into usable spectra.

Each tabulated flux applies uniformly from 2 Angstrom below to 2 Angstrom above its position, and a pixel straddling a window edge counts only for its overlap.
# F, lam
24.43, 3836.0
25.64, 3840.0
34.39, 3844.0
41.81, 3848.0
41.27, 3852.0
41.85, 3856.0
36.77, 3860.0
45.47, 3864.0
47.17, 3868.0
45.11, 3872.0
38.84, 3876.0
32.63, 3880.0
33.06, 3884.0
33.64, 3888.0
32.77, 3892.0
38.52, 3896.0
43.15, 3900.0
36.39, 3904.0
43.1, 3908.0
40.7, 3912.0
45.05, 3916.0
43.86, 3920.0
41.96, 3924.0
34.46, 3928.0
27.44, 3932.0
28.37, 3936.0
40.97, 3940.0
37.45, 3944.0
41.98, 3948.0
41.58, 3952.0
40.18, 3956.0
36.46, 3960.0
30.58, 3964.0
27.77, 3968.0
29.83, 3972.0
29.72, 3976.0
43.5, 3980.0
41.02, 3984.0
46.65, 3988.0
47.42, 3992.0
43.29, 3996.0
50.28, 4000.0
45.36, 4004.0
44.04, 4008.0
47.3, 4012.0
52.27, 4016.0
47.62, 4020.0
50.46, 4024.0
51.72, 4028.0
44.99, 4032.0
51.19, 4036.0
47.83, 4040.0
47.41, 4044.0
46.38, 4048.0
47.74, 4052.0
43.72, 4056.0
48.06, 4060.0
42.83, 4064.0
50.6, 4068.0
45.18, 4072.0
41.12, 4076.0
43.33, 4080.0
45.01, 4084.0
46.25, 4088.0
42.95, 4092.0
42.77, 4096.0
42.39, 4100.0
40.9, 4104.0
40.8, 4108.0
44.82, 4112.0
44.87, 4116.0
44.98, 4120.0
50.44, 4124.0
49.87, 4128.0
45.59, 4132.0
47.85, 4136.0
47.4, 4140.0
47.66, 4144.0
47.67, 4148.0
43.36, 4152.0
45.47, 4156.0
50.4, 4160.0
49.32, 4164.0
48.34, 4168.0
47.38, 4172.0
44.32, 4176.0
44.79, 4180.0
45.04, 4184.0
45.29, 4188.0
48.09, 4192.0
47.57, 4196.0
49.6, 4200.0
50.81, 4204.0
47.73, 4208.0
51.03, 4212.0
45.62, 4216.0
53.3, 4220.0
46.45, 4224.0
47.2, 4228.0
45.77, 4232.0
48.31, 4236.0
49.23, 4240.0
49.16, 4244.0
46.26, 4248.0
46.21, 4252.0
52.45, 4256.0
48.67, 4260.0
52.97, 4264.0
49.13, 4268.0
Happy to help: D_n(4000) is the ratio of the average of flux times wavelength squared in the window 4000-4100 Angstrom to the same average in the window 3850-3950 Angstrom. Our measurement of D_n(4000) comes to 1.29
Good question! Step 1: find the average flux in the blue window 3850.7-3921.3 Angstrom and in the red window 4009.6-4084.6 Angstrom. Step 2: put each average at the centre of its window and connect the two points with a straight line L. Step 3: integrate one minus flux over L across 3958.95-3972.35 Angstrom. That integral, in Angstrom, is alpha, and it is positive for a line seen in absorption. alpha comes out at 3.9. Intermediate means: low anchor 39.9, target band 30.9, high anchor 47.1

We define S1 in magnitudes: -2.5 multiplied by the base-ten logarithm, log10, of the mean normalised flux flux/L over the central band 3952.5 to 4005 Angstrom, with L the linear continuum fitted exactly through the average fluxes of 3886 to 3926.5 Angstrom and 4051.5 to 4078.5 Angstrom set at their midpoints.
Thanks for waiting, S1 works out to 0.08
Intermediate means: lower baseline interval 39.8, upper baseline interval 45.4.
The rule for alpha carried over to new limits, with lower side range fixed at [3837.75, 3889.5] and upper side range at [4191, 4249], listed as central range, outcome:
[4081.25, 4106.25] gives 0.8 Angstrom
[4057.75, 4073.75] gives -0.9 Angstrom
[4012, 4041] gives -4.3 Angstrom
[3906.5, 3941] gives 1.4 Angstrom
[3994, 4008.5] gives -1.3 Angstrom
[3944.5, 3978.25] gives 5.0 Angstrom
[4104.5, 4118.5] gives 0.6 Angstrom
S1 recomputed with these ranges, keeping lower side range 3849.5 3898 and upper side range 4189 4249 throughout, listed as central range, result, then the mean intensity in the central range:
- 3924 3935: 0.23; 32.7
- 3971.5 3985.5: 0.15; 36.5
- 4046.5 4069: -0.06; 46.4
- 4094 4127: 0.03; 44.2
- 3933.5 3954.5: 0.08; 37.9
